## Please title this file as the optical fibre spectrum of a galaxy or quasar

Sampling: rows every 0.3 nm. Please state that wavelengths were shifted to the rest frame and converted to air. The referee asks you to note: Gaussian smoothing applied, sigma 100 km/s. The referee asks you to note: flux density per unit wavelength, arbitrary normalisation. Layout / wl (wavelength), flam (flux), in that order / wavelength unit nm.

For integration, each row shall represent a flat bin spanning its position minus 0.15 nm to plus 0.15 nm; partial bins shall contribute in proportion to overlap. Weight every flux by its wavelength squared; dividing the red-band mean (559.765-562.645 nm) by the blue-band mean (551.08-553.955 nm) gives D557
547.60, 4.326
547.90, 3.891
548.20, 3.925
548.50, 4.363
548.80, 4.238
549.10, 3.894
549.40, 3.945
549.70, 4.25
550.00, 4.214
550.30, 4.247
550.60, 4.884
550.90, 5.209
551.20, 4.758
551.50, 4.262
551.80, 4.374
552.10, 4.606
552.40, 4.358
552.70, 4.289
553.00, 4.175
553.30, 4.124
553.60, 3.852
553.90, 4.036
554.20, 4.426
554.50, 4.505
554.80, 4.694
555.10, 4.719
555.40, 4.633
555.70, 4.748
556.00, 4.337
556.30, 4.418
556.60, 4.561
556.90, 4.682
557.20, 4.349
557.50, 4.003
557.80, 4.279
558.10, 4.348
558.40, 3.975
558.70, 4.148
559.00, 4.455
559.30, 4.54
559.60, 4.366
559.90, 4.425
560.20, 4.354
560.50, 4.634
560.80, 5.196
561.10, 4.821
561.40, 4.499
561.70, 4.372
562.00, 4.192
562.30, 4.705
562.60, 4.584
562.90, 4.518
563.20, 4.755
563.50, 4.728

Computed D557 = 1.1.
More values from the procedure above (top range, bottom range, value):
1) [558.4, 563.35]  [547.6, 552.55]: 1.08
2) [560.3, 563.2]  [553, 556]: 1.08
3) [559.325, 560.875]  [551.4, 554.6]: 1.10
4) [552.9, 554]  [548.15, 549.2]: 1.00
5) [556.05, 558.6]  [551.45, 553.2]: 1.01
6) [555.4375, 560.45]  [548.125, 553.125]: 1.03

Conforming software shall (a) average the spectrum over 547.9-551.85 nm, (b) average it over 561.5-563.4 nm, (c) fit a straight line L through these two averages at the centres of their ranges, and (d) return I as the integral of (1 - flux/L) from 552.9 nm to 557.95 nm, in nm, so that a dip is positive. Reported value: 0.04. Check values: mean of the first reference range 4.33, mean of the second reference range 4.53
